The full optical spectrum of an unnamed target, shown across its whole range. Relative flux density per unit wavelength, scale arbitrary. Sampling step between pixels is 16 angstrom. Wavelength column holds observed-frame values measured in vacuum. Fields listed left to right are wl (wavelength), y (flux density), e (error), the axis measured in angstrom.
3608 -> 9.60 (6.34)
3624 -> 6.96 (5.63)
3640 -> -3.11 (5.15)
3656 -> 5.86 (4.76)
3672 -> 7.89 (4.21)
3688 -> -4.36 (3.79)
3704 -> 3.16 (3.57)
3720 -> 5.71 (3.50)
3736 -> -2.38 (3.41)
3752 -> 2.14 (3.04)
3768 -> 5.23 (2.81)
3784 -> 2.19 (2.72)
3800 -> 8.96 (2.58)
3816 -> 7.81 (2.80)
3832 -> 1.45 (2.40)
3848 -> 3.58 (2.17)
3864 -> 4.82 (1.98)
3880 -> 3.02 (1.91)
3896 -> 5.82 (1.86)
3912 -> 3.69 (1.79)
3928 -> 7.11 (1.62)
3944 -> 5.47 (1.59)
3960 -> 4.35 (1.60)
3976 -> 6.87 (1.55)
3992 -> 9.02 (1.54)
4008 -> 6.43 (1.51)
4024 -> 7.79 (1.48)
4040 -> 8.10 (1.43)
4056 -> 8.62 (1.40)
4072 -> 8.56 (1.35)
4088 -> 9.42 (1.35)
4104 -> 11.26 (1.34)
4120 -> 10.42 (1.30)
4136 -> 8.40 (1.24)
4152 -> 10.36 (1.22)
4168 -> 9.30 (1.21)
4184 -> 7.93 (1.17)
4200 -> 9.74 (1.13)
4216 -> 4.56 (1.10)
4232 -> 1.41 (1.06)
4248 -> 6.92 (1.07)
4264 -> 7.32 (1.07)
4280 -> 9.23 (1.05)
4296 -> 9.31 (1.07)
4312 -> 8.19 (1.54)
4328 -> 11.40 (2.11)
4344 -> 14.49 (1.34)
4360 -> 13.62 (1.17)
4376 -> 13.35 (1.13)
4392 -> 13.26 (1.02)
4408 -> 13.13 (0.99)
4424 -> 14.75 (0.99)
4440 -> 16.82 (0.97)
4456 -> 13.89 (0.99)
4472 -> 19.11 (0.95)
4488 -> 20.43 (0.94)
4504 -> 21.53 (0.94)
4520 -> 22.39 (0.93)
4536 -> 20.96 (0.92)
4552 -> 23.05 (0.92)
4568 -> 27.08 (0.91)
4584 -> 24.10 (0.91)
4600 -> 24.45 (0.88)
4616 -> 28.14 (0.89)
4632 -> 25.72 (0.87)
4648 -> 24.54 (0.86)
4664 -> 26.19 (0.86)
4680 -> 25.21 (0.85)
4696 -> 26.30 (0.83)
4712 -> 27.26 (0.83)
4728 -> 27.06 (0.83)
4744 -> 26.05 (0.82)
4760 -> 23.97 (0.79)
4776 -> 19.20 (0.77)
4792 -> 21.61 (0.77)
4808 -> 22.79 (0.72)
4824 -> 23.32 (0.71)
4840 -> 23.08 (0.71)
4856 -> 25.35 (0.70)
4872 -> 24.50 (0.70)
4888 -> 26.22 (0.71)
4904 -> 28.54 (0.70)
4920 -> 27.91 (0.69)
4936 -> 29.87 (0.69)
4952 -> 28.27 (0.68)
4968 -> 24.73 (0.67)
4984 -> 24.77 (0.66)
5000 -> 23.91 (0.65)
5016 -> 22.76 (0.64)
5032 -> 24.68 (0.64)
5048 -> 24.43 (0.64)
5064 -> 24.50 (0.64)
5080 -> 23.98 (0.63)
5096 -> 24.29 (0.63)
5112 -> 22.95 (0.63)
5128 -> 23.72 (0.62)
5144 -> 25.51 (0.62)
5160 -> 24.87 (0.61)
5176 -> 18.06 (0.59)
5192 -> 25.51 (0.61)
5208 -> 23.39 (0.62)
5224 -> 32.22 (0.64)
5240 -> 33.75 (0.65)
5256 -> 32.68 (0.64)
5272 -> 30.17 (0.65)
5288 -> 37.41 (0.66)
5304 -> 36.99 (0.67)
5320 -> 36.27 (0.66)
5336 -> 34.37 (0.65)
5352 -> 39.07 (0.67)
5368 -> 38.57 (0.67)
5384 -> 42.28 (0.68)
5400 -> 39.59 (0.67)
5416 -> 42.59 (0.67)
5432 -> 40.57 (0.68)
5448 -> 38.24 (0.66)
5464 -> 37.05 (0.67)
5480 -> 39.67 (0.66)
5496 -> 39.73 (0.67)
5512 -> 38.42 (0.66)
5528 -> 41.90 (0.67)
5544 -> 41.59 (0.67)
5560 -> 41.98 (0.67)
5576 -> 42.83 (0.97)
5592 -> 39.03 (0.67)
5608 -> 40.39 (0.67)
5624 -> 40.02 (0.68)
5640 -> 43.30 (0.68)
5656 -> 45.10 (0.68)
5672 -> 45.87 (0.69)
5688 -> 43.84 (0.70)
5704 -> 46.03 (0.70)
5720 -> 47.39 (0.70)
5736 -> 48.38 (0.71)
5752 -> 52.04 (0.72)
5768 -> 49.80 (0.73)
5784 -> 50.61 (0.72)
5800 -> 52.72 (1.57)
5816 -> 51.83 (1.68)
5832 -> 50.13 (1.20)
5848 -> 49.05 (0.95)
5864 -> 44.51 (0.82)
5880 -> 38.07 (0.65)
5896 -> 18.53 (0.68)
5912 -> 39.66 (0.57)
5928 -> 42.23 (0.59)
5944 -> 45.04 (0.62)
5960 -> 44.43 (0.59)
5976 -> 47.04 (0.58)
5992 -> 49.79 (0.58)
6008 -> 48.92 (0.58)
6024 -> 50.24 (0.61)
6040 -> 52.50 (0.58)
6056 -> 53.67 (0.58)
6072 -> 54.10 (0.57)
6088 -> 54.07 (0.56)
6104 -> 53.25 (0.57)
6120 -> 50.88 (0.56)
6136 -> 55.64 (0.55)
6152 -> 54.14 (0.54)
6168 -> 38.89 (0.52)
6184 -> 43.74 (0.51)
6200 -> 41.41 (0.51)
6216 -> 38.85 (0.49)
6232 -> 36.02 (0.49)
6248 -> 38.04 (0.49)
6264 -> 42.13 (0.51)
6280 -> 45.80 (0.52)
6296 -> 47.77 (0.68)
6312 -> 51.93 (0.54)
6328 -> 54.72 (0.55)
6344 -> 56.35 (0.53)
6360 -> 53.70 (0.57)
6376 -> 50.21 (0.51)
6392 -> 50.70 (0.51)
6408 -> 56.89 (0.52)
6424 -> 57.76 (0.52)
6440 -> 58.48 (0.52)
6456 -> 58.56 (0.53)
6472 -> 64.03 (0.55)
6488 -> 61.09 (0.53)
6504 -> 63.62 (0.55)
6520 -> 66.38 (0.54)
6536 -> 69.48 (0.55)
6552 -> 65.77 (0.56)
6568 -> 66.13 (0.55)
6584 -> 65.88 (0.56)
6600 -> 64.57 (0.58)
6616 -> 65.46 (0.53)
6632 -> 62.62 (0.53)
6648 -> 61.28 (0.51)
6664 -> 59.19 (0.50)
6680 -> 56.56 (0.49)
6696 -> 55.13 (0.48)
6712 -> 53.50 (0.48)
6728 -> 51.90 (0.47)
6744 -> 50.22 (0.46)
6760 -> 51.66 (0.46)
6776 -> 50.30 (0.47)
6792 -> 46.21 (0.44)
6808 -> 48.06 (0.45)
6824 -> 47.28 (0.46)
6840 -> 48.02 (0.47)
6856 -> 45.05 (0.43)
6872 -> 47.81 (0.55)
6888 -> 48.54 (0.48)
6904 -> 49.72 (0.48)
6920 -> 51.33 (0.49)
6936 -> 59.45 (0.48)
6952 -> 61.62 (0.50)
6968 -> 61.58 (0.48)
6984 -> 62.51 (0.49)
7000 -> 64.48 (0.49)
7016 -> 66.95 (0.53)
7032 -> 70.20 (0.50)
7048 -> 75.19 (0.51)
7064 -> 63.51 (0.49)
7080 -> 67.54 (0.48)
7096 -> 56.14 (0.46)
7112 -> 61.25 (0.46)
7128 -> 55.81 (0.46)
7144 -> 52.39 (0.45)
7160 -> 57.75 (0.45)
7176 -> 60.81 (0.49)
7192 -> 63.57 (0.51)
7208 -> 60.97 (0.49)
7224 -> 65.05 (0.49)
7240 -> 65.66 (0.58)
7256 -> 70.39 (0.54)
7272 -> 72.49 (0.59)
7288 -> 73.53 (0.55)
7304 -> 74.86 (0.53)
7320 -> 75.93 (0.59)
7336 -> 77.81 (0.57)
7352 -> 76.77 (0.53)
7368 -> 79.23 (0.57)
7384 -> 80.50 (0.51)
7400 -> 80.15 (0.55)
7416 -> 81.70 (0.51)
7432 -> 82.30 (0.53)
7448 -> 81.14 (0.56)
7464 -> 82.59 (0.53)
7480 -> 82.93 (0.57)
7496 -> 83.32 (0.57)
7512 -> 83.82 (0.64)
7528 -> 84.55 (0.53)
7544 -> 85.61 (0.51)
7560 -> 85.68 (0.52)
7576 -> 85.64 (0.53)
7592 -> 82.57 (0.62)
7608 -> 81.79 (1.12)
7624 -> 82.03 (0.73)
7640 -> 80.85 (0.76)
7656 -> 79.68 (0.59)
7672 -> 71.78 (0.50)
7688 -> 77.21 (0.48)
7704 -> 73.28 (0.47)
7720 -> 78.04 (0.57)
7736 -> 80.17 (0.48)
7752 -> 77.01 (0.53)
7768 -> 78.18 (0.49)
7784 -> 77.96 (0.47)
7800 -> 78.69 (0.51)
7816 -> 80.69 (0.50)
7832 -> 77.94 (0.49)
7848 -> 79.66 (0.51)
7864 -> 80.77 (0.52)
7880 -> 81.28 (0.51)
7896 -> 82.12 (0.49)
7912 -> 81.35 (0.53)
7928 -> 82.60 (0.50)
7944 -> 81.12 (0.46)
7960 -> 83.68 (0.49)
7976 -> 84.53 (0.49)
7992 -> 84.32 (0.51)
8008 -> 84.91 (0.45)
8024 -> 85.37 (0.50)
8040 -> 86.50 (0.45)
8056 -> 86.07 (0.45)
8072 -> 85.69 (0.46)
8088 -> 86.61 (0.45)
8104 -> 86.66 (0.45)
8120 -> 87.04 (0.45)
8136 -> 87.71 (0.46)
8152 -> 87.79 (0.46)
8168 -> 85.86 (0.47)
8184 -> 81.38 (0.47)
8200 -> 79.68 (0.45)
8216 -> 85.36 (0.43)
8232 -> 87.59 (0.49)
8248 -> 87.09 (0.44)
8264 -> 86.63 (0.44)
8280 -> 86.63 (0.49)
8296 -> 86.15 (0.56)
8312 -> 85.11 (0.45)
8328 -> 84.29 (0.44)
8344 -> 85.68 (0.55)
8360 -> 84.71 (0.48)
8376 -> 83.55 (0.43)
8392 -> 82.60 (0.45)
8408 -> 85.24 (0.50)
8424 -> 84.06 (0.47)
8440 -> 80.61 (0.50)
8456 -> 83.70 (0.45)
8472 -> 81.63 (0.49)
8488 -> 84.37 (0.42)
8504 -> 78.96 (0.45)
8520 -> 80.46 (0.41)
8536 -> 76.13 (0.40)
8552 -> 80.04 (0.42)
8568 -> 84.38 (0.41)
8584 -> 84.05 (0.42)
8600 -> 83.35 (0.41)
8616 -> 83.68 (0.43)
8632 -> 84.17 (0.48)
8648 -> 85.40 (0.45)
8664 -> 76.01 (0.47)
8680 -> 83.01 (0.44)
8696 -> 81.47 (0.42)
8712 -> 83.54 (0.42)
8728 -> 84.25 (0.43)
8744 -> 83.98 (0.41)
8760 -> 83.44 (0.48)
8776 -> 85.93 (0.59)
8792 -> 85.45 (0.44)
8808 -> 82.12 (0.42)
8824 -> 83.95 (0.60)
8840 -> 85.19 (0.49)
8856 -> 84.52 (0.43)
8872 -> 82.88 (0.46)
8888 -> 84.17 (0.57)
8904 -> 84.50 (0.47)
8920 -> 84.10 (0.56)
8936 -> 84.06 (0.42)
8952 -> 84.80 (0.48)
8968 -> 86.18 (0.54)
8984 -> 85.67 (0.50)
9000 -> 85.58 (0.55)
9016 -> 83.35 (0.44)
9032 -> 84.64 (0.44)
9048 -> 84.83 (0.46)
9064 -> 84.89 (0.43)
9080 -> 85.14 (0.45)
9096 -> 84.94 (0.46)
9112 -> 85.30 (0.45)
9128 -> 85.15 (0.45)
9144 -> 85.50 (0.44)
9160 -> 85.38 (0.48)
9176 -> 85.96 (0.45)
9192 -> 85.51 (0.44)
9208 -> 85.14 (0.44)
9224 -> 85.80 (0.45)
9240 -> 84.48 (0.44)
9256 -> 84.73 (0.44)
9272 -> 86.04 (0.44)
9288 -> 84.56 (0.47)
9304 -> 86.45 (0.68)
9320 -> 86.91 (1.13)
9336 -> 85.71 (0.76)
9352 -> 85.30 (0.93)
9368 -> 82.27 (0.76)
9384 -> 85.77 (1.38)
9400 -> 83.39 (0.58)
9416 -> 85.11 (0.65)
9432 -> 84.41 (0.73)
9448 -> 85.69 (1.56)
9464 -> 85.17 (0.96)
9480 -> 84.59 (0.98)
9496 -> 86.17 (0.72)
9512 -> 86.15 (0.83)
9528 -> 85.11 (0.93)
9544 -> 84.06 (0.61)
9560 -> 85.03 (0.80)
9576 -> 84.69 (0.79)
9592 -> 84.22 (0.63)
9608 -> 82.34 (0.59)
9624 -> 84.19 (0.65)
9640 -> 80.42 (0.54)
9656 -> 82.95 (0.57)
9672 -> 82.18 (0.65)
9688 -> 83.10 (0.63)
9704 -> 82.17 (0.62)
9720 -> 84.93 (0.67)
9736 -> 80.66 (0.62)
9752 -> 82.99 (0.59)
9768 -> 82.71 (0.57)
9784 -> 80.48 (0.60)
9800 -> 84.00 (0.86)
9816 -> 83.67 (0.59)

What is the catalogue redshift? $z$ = 0.000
